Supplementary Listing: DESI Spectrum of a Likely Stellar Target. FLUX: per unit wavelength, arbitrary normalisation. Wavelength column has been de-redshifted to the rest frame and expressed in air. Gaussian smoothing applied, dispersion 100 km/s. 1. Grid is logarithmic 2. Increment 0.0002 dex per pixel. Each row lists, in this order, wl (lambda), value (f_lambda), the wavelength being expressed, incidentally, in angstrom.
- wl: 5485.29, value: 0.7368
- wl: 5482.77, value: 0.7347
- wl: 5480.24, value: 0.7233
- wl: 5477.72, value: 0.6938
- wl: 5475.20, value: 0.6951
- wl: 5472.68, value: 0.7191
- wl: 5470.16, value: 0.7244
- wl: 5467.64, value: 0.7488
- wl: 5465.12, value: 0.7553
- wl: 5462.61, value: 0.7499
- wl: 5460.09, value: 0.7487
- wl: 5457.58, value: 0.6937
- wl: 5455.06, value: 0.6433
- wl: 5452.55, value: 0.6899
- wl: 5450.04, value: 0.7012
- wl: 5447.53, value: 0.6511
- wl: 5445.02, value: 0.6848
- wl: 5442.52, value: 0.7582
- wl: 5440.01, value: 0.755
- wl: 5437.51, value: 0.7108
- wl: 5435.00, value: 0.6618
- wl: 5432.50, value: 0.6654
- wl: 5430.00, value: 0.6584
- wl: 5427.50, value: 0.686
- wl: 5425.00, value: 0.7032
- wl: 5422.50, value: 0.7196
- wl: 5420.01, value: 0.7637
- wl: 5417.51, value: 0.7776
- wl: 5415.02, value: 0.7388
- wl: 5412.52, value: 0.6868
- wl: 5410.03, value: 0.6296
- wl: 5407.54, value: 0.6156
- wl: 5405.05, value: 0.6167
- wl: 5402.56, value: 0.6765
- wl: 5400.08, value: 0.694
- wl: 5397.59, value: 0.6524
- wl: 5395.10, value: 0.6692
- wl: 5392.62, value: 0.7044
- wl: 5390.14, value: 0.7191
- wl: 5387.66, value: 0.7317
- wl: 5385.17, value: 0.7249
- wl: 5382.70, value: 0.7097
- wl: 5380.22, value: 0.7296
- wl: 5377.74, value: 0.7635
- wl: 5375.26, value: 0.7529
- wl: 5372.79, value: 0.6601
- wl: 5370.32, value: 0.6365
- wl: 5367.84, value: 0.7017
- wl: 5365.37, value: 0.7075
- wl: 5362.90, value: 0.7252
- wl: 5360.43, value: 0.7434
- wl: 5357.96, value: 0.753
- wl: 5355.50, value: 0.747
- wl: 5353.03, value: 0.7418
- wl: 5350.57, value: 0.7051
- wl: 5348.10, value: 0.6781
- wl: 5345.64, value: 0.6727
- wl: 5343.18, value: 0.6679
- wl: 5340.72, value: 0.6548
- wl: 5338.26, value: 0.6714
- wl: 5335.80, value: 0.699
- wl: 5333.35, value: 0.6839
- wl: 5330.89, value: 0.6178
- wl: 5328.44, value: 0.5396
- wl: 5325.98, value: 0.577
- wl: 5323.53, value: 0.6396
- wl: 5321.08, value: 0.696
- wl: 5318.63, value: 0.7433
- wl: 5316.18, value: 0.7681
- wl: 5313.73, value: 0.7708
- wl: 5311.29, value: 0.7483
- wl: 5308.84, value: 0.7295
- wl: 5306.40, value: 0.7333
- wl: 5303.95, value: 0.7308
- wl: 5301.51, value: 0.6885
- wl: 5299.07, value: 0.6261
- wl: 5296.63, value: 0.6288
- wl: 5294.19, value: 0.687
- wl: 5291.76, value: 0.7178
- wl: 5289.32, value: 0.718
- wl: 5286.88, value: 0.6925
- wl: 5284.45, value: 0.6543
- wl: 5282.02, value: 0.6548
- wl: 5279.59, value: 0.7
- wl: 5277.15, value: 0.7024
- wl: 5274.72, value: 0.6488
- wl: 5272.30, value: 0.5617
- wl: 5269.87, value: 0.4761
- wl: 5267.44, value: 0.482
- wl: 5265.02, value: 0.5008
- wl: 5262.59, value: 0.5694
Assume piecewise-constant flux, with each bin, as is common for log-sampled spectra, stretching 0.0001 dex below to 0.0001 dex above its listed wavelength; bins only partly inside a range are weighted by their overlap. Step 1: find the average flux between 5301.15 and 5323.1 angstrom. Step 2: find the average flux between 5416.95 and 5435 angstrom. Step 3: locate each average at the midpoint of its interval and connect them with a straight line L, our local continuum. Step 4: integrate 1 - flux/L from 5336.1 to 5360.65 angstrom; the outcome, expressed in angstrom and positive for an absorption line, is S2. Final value 0.7 angstrom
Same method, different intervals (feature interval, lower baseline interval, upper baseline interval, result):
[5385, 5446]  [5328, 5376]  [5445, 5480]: 0.42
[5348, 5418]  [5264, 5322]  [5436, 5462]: -1.34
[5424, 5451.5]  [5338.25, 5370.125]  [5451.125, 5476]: 0.77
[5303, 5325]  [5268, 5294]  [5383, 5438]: -2.23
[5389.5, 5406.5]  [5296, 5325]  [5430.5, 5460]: 0.62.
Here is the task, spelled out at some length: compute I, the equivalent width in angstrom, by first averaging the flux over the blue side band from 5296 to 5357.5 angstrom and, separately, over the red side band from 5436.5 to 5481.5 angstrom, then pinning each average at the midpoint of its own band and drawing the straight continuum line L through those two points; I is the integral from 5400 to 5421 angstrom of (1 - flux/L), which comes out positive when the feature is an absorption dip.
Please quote 0.5 angstrom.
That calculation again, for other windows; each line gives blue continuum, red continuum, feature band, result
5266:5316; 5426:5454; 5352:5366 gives -1.2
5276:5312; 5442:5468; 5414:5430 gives -0.5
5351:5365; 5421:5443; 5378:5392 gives 0.0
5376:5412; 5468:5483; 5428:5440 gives 0.3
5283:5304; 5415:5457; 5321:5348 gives 1.6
